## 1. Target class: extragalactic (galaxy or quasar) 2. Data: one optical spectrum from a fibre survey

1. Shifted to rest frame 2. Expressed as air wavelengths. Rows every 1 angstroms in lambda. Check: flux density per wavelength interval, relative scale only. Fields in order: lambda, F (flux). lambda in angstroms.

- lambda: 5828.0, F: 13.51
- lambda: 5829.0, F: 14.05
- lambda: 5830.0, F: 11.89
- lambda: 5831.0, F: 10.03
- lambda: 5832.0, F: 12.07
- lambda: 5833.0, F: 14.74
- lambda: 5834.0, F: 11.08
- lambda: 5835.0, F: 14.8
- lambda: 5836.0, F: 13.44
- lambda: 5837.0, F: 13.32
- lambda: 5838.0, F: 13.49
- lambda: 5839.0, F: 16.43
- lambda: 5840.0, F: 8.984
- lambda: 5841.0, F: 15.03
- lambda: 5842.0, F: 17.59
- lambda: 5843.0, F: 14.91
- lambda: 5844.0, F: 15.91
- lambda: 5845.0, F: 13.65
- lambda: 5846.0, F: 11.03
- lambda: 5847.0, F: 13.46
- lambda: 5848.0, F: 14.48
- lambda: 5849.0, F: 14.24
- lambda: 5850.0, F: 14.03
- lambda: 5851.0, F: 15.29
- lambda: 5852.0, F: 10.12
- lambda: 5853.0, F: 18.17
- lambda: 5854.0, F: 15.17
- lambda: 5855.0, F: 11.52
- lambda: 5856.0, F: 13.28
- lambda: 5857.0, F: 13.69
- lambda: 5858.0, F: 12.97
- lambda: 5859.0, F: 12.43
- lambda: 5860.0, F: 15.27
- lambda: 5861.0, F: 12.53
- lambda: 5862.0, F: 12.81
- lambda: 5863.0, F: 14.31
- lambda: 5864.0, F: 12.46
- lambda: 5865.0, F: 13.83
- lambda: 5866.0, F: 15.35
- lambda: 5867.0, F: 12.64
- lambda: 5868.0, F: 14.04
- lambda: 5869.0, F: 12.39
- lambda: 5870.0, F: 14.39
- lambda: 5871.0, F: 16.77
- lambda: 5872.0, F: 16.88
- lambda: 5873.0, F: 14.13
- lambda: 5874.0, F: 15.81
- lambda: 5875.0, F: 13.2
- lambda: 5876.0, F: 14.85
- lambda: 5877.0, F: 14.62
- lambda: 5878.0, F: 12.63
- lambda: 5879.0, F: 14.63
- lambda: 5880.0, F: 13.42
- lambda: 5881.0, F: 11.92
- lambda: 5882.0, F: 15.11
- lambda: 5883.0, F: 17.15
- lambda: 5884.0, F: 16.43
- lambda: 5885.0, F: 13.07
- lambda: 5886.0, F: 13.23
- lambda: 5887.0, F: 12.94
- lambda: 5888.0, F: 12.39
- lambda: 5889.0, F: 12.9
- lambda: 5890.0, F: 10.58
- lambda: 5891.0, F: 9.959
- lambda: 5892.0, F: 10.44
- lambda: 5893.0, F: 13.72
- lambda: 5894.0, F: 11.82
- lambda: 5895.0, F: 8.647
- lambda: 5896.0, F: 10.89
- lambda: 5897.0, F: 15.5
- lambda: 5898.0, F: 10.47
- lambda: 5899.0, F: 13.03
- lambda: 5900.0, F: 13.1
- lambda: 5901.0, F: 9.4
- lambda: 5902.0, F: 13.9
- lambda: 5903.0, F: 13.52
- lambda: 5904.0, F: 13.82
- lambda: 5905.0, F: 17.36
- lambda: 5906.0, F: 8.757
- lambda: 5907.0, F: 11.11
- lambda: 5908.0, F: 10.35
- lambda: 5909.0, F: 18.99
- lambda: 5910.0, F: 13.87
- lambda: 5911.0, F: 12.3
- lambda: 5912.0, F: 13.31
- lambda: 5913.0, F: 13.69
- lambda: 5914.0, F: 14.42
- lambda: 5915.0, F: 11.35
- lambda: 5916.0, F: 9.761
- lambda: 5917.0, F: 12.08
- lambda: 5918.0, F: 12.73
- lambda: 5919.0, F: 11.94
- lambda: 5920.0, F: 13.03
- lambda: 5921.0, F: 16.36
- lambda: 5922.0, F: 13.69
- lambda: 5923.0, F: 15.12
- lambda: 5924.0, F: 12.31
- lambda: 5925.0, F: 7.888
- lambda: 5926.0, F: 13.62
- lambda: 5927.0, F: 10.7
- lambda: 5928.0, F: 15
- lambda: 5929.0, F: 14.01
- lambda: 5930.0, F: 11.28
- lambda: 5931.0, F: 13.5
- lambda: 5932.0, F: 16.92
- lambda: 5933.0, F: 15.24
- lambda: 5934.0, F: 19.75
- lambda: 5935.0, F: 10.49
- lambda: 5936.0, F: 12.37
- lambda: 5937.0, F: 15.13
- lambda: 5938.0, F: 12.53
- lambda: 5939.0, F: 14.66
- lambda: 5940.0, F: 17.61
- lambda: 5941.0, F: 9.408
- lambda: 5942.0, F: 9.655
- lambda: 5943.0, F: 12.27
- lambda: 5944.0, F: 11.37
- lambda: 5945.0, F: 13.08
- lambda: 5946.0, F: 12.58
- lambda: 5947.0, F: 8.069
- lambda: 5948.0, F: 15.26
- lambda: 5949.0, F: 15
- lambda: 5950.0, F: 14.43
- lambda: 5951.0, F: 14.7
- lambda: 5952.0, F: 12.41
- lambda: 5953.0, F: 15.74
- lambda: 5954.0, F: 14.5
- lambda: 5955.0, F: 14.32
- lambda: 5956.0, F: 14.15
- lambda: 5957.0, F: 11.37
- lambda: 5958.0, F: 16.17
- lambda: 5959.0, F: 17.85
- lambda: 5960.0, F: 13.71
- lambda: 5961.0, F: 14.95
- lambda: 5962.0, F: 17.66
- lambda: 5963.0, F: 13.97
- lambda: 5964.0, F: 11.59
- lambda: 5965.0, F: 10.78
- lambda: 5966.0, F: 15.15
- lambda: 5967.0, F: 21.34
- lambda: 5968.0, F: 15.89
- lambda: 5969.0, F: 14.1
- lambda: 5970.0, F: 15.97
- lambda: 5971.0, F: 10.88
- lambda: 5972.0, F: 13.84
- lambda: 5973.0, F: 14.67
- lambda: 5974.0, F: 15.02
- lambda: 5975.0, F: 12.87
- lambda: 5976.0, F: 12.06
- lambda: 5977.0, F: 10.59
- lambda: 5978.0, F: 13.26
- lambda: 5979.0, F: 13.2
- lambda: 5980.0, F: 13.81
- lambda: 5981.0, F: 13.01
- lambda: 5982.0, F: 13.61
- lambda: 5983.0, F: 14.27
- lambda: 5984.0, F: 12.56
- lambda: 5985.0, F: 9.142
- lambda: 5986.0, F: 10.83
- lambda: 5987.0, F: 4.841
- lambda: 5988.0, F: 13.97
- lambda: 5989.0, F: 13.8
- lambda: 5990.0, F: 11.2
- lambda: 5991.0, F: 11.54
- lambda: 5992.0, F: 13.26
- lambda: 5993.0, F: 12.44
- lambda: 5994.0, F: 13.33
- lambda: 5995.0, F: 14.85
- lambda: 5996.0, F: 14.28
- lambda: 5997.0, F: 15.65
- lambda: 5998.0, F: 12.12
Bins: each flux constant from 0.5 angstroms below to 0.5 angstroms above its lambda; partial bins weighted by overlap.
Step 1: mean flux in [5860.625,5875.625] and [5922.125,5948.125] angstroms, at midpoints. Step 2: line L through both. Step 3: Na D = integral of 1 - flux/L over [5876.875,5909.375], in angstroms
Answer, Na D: 2.0 angstroms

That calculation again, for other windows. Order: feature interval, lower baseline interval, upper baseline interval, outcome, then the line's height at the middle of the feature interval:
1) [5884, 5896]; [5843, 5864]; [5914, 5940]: 1.4 angstroms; 13.5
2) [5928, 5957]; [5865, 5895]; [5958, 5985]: 0.7 angstroms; 13.9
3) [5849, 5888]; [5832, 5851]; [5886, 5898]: -3.8 angstroms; 12.8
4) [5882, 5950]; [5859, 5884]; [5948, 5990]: 4.9 angstroms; 14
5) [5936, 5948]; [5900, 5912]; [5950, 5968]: 1.4 angstroms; 14.2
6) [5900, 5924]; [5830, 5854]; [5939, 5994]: 0.8 angstroms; 13.5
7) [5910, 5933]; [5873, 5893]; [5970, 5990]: 0.1 angstroms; 13.1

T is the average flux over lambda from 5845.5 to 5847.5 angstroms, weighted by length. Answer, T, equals 12.2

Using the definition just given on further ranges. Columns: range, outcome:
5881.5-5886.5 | 15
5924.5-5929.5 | 12.2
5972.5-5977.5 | 13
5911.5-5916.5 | 12.5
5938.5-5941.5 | 13.9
